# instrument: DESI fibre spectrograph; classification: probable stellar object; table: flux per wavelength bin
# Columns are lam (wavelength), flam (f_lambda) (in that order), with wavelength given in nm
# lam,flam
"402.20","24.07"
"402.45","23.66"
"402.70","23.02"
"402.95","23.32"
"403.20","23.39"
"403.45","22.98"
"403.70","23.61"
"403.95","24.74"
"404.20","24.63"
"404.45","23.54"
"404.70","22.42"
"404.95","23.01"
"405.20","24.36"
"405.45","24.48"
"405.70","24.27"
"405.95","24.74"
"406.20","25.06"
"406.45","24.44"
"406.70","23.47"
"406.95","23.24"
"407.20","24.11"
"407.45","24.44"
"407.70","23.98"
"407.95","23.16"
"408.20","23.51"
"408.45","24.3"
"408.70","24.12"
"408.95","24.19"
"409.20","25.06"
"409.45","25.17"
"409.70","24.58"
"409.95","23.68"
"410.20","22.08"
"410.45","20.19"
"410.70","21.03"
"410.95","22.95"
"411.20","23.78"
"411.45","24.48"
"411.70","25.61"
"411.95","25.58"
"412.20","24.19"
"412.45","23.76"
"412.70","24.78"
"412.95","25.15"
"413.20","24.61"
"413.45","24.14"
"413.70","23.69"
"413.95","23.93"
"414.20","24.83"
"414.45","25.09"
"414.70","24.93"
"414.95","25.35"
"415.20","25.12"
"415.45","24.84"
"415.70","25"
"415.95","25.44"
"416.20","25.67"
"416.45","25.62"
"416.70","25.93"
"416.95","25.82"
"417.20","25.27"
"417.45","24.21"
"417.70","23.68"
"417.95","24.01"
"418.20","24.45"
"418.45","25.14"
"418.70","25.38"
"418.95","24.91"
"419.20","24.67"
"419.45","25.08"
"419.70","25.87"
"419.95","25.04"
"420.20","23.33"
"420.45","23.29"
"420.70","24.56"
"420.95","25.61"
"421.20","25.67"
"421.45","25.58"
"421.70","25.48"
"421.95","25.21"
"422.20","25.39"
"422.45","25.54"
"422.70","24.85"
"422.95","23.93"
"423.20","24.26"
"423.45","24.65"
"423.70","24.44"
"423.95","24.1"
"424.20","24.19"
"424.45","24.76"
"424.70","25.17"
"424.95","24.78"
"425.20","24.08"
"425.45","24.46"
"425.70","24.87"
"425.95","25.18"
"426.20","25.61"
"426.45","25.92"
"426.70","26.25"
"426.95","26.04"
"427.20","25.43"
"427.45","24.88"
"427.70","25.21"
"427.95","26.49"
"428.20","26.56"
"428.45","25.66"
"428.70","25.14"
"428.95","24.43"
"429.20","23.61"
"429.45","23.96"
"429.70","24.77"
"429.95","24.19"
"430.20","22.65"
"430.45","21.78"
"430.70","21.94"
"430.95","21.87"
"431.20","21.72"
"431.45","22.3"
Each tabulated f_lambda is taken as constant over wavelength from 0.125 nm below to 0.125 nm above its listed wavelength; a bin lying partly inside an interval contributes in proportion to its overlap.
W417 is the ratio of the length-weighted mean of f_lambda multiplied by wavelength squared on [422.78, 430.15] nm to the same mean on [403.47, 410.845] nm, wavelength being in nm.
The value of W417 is 1.2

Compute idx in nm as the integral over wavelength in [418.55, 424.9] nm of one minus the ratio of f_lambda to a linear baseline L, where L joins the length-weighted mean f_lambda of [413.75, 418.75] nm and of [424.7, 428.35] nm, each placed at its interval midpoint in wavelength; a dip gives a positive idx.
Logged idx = 0.09 nm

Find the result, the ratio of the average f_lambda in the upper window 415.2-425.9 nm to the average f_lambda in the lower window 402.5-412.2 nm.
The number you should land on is 1.04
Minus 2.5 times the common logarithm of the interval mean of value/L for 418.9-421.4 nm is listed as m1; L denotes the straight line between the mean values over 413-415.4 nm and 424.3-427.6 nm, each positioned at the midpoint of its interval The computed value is 0.004 mag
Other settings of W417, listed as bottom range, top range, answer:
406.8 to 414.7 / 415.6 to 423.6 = 1.09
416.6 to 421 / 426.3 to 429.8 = 1.07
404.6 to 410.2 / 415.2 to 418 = 1.09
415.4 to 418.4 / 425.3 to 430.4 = 1.05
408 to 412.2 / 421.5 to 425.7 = 1.11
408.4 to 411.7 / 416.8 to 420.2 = 1.10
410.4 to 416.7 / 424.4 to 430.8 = 1.08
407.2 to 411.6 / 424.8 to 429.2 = 1.17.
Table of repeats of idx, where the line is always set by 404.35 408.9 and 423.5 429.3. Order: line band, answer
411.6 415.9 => -0.07 nm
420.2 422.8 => -0.02 nm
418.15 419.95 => -0.03 nm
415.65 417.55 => -0.07 nm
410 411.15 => 0.11 nm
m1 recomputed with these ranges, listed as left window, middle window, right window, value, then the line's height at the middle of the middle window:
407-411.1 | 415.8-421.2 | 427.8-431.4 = -0.05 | 23.7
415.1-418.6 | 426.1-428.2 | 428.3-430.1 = -0.05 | 24.6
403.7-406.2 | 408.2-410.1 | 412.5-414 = -0.01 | 24.2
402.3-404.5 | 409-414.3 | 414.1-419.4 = 0.02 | 24.5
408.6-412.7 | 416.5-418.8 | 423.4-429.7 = -0.02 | 24.3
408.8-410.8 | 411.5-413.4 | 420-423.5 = -0.05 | 23.6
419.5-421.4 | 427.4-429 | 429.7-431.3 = -0.11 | 23.1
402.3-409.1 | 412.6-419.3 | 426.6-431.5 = -0.04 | 24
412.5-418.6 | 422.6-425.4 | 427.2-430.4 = 0.01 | 24.8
